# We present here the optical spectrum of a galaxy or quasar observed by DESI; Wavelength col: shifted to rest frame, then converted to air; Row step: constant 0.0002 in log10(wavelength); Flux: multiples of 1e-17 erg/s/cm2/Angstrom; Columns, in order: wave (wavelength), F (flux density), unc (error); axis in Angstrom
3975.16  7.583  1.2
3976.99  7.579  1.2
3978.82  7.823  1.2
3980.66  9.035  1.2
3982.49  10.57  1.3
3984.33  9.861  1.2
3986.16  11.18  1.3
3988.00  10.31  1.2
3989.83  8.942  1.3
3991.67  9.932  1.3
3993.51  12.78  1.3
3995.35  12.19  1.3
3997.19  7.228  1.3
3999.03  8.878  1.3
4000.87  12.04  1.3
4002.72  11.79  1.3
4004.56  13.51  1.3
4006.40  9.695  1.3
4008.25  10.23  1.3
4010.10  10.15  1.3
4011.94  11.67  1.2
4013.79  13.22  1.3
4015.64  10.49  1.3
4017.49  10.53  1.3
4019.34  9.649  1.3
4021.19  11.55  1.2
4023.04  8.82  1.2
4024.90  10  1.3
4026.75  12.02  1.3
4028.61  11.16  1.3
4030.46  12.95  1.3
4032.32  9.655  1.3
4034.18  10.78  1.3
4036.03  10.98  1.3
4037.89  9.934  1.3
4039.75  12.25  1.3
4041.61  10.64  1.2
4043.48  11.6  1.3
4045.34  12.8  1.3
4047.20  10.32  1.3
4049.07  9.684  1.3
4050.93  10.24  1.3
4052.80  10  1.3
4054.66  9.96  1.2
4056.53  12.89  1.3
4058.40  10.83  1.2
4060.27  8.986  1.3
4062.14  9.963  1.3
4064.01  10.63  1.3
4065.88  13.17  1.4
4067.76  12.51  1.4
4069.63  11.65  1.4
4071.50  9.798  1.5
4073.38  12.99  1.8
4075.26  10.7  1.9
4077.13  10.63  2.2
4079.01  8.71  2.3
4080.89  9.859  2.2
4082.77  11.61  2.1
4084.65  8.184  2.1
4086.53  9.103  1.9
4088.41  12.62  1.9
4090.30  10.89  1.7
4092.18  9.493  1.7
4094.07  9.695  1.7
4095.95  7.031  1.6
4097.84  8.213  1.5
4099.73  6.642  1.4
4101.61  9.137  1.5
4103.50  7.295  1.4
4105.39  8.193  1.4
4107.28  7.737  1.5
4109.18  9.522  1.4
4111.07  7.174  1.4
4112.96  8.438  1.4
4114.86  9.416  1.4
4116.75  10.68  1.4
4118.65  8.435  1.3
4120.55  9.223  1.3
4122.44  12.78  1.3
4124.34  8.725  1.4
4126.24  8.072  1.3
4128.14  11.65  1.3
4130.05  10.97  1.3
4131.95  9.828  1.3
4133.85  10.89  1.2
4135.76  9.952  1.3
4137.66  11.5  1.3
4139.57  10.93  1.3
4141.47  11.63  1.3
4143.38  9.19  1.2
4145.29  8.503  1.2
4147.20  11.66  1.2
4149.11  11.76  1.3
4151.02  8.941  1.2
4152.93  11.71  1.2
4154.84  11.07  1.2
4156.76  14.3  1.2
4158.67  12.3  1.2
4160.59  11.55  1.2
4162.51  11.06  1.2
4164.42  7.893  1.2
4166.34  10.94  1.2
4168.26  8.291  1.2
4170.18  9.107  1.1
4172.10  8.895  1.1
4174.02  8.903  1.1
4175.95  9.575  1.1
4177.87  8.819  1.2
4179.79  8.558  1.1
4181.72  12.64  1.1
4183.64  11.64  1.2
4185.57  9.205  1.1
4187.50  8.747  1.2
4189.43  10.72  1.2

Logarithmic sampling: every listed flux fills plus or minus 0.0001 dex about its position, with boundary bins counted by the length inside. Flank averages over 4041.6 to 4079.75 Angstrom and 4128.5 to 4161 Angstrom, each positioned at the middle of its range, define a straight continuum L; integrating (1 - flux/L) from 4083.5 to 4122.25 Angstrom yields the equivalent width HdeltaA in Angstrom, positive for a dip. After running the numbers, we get 7.1 Angstrom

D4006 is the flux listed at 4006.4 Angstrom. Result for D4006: 9.695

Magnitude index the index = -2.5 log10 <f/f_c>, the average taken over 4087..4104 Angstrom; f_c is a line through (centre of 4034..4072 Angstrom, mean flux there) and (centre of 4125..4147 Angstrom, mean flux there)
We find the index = 0.17 mag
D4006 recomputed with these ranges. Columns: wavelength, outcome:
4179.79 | 8.558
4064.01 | 10.63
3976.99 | 7.579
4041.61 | 10.64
